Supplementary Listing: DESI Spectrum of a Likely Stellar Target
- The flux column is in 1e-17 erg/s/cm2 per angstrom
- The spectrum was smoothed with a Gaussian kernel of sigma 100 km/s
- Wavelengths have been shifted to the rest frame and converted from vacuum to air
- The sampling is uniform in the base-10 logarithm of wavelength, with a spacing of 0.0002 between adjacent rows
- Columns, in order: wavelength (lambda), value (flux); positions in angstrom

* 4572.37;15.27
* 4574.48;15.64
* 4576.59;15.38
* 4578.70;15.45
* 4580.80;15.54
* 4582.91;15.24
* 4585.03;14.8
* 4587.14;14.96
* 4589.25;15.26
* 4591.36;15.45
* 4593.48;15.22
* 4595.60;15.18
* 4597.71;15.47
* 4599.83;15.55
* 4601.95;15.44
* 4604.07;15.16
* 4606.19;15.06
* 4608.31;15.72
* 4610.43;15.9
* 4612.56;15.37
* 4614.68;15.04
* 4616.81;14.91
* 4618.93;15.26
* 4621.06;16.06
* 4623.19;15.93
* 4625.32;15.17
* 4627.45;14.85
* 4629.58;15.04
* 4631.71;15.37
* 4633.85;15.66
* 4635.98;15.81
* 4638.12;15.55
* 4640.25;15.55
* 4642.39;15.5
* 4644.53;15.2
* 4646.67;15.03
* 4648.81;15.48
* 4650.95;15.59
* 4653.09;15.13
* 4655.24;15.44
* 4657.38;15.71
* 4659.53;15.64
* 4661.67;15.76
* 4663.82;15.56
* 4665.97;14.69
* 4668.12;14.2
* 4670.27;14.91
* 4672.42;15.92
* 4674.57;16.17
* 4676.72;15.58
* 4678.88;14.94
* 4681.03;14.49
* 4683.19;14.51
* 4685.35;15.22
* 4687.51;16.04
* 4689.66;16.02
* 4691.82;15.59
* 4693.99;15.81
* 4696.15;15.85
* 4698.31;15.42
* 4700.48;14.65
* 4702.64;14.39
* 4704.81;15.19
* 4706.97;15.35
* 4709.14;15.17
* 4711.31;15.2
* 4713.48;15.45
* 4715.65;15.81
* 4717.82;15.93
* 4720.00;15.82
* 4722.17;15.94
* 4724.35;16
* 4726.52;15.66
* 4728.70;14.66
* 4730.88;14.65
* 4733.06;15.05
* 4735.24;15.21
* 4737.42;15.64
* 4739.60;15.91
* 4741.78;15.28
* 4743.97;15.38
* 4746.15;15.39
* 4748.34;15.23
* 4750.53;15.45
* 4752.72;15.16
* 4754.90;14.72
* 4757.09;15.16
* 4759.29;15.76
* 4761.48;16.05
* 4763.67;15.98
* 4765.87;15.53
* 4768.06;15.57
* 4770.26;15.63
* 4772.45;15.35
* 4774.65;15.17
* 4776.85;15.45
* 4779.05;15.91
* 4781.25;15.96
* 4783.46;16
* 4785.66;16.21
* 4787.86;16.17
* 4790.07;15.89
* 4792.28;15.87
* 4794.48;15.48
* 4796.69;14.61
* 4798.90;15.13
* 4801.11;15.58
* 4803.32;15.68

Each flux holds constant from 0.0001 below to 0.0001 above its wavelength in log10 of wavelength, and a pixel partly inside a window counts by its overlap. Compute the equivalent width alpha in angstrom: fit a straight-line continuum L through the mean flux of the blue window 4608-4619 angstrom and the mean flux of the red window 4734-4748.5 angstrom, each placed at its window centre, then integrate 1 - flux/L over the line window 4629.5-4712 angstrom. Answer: 0.3 angstrom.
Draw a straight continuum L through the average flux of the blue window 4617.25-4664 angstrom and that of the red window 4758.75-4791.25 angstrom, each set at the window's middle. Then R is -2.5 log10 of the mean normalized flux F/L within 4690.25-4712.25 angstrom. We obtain 0.02 mag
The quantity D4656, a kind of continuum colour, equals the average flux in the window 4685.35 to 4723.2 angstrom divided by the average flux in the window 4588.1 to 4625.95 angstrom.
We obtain 1.01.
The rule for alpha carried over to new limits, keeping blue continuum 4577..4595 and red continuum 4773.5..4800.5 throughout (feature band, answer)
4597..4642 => -0.3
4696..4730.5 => 0.3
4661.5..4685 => 0.4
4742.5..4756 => 0.3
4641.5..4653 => 0.0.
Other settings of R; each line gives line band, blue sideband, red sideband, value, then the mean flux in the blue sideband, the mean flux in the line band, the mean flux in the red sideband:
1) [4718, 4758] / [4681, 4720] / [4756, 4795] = 0.01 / 15.4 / 15.4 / 15.7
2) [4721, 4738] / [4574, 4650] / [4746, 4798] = 0.01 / 15.4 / 15.3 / 15.6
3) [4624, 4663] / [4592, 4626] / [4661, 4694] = 0.00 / 15.4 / 15.4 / 15.3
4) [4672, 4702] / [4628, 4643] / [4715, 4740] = 0.01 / 15.5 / 15.4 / 15.5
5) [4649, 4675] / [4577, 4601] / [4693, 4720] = 0.00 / 15.3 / 15.4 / 15.4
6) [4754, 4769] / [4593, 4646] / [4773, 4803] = 0.00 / 15.4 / 15.5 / 15.6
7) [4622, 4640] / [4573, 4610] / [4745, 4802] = 0.00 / 15.3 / 15.4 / 15.6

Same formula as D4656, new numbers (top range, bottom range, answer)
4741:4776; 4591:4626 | 1.00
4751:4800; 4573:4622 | 1.02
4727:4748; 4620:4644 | 0.98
